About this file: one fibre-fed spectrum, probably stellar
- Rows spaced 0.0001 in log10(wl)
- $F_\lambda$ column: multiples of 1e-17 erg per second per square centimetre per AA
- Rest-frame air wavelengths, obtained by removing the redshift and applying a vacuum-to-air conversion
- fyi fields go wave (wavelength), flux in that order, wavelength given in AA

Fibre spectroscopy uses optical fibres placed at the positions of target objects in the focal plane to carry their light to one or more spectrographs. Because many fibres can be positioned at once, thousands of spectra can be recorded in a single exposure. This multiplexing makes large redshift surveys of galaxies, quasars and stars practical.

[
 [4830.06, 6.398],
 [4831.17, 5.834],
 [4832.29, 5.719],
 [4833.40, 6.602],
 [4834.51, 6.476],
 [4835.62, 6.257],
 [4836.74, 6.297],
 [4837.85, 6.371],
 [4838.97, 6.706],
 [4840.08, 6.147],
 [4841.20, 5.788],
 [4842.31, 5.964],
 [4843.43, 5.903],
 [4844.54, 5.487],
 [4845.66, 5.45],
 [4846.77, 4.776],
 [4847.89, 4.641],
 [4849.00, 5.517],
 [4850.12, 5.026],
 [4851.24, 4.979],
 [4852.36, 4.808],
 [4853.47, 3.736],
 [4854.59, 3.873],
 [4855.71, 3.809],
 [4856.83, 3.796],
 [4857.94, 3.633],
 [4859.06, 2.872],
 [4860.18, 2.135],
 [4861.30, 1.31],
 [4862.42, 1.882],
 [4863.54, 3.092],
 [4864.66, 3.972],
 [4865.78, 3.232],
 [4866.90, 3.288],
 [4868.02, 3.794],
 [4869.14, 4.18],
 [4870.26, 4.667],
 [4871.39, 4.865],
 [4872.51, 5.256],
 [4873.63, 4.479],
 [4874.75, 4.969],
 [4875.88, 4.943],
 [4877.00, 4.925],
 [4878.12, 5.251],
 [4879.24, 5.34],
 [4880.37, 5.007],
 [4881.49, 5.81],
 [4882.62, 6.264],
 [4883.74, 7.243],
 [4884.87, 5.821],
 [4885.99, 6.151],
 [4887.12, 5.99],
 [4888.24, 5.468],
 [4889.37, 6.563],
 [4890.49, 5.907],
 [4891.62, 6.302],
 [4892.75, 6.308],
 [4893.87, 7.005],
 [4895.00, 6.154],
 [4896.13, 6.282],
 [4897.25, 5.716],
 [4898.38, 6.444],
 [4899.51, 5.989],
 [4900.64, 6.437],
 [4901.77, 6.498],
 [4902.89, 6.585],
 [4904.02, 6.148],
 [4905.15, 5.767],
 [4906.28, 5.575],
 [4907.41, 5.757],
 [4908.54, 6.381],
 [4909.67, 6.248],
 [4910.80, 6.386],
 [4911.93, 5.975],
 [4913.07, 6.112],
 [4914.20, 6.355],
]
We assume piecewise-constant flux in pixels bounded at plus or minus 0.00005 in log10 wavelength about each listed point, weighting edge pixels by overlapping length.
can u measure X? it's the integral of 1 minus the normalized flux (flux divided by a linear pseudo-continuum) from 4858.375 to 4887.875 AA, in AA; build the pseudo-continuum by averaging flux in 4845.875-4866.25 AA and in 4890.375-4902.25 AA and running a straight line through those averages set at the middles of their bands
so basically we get 2.62 AA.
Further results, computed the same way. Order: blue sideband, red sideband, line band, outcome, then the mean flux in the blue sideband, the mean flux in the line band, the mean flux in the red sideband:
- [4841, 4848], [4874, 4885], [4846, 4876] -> 8.3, 5.46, 3.98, 5.53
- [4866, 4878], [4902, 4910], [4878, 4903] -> -3.5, 4.53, 6.12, 6.08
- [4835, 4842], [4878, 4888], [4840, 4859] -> 4.2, 6.25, 4.82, 5.89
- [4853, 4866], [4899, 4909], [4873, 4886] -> -2.9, 3.1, 5.49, 6.13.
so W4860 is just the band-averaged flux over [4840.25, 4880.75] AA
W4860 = 4.36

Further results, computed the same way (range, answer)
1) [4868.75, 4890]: 5.44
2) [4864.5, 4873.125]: 4.17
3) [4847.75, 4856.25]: 4.55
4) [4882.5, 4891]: 6.18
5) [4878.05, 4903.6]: 6.13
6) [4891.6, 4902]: 6.31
